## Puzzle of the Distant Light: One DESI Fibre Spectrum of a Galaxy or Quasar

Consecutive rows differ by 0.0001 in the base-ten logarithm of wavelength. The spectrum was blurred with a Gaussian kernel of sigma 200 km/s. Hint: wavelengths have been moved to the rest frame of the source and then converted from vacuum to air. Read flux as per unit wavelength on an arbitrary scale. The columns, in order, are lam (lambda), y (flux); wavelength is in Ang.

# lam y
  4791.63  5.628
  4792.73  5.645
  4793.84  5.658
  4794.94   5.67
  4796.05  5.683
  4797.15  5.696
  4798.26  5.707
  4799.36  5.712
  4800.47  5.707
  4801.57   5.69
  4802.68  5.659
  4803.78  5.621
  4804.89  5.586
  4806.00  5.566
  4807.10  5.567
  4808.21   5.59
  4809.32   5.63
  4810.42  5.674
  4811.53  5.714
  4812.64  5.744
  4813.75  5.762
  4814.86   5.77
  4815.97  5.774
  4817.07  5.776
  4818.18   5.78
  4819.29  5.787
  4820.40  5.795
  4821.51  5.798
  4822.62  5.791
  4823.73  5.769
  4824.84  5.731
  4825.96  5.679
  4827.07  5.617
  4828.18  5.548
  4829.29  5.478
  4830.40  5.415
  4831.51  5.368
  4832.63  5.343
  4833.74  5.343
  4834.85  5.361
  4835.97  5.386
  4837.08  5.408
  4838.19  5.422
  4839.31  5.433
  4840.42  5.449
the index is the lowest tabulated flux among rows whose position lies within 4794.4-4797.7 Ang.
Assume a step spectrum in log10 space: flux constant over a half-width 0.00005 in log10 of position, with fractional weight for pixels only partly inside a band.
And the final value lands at 5.67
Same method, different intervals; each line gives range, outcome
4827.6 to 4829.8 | 5.478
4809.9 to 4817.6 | 5.674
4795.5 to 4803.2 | 5.659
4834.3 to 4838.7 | 5.361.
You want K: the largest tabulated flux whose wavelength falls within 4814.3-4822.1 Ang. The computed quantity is 5.798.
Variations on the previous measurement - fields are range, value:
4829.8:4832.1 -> 5.415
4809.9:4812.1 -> 5.714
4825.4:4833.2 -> 5.679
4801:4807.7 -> 5.69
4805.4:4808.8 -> 5.59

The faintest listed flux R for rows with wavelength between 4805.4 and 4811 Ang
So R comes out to 5.566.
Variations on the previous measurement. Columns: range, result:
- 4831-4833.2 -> 5.343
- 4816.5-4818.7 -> 5.776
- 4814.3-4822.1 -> 5.77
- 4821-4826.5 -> 5.679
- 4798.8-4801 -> 5.707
